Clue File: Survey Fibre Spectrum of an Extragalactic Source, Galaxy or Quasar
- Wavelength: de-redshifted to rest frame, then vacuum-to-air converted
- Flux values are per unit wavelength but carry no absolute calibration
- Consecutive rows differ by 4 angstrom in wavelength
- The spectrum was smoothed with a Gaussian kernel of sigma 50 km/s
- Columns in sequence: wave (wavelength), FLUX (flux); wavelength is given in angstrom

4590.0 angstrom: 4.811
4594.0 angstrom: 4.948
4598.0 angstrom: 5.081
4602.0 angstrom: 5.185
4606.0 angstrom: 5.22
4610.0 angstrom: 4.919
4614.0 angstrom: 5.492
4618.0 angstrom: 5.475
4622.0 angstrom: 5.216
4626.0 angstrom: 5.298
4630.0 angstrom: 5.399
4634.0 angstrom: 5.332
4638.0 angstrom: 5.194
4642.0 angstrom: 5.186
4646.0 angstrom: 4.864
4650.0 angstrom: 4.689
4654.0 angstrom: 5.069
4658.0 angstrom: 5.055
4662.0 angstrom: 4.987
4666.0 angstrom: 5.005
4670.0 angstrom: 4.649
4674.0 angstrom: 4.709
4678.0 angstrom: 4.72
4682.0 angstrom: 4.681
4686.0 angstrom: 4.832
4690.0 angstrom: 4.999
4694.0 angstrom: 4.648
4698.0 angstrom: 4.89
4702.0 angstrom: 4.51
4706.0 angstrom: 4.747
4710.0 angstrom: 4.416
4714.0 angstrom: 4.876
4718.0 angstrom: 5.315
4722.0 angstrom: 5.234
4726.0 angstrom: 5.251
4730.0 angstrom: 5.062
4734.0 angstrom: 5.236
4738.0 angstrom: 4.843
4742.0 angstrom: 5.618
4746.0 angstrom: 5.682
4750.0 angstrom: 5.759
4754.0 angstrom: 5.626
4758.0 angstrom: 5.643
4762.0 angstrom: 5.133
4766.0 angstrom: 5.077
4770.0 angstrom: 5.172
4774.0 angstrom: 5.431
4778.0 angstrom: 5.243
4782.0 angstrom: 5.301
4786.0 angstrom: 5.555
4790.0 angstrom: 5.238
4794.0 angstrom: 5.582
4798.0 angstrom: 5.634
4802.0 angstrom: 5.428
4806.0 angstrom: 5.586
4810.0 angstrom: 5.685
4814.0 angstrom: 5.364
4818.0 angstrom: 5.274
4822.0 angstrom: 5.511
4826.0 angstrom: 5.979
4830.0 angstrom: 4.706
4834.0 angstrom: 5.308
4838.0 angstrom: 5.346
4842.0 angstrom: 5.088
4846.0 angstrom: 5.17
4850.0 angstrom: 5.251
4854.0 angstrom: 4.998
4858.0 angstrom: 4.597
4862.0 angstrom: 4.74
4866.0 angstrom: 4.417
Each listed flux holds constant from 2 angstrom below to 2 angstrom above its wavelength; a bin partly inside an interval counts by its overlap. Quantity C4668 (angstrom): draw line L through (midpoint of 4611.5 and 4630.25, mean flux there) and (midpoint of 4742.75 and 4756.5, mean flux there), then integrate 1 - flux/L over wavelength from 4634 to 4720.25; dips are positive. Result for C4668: 9.85 angstrom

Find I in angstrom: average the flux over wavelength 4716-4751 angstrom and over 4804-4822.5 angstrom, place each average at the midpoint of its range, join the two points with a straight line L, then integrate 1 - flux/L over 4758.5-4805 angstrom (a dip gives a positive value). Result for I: 0.5 angstrom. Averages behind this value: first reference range 5.32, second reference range 5.48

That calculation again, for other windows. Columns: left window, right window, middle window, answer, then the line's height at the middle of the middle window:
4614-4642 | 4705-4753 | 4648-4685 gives 3.0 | 5.27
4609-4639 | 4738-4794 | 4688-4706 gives 2.0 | 5.36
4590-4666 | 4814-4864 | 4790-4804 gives -0.9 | 5.16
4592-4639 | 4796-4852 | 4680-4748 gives 4.0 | 5.3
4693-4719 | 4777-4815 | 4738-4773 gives -1.9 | 5.15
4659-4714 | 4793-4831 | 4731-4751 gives -1.2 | 5.08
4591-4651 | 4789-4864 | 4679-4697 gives 1.4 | 5.21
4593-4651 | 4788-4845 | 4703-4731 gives 1.7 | 5.29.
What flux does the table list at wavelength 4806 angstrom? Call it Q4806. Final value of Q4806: 5.586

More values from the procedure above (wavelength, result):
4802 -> 5.428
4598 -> 5.081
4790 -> 5.238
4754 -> 5.626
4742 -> 5.618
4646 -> 4.864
